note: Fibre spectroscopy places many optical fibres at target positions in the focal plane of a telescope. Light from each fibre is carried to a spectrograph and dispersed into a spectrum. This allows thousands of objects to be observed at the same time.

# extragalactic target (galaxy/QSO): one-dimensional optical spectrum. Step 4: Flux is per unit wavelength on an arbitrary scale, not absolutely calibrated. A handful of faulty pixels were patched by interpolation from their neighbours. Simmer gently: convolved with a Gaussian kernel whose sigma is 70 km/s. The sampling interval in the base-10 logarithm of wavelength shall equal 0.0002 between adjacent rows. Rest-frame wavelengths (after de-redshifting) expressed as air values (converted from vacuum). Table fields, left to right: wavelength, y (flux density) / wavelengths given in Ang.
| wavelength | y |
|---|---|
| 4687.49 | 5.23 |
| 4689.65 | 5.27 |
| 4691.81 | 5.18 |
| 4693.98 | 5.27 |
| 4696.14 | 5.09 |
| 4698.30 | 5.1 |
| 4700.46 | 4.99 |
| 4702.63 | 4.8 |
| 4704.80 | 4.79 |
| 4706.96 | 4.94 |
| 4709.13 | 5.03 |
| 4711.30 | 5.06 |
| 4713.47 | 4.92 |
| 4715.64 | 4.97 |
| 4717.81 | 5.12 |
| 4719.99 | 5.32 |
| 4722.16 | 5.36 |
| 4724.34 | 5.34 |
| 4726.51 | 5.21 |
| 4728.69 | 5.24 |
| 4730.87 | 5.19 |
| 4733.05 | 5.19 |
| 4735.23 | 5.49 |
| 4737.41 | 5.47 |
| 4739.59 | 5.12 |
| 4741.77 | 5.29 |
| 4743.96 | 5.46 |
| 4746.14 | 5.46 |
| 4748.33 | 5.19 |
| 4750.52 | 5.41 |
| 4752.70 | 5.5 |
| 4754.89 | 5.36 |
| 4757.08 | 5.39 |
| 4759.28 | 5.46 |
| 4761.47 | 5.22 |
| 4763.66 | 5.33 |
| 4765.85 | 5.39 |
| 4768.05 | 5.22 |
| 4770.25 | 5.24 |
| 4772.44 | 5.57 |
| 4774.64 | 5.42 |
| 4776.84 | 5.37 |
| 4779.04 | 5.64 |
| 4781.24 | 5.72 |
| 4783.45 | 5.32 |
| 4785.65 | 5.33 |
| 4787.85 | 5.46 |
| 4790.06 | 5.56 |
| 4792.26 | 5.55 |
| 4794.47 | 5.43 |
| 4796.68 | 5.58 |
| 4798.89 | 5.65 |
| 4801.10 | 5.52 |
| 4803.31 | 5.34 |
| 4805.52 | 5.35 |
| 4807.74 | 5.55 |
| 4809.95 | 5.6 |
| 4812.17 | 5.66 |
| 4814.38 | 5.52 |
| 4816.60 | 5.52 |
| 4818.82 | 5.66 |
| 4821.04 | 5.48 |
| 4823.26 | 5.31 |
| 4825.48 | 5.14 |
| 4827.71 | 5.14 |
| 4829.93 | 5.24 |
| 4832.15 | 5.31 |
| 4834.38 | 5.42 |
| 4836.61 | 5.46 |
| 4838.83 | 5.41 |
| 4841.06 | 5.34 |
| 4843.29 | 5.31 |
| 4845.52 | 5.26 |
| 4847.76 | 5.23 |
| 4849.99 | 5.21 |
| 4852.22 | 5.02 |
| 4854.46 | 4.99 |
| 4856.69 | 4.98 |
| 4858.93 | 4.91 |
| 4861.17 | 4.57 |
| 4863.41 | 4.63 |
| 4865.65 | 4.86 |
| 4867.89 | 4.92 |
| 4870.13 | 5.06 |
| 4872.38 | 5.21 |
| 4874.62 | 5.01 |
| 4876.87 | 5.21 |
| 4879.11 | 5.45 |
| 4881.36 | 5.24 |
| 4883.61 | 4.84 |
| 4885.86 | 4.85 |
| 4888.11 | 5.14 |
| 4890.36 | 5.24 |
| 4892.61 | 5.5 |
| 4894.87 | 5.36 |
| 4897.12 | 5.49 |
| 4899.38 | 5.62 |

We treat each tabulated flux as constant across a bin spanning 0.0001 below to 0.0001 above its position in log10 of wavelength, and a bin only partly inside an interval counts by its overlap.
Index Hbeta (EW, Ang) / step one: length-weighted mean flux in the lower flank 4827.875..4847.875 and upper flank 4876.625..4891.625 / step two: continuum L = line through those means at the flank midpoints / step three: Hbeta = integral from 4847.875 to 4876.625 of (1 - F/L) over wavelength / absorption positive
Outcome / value 1.45 Ang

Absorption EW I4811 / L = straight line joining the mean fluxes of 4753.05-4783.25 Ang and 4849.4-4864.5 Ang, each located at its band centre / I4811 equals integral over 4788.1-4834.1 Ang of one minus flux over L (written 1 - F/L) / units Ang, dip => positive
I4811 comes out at -2.6 Ang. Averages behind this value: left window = 5.41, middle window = 5.45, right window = 4.89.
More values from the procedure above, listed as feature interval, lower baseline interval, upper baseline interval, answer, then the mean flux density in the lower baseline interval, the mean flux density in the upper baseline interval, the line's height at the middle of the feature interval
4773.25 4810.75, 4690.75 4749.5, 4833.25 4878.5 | -2.6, 5.17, 5.1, 5.14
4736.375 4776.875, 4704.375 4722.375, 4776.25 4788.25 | -0.3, 5.05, 5.48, 5.32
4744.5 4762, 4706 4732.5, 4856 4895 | -0.9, 5.14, 5.05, 5.12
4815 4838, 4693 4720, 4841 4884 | -1.5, 5.02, 5.06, 5.05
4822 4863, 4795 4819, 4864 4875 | 0.4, 5.53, 4.99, 5.23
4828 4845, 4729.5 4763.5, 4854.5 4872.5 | -1.2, 5.35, 4.88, 4.99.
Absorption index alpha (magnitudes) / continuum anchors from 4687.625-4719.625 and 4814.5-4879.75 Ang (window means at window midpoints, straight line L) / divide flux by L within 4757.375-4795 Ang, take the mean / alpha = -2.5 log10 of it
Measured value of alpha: -0.06 mag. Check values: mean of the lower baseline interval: 5.05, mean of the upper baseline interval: 5.18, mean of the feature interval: 5.42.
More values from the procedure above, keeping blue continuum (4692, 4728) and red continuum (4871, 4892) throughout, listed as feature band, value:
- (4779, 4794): -0.08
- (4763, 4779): -0.06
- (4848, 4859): 0.02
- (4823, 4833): -0.02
